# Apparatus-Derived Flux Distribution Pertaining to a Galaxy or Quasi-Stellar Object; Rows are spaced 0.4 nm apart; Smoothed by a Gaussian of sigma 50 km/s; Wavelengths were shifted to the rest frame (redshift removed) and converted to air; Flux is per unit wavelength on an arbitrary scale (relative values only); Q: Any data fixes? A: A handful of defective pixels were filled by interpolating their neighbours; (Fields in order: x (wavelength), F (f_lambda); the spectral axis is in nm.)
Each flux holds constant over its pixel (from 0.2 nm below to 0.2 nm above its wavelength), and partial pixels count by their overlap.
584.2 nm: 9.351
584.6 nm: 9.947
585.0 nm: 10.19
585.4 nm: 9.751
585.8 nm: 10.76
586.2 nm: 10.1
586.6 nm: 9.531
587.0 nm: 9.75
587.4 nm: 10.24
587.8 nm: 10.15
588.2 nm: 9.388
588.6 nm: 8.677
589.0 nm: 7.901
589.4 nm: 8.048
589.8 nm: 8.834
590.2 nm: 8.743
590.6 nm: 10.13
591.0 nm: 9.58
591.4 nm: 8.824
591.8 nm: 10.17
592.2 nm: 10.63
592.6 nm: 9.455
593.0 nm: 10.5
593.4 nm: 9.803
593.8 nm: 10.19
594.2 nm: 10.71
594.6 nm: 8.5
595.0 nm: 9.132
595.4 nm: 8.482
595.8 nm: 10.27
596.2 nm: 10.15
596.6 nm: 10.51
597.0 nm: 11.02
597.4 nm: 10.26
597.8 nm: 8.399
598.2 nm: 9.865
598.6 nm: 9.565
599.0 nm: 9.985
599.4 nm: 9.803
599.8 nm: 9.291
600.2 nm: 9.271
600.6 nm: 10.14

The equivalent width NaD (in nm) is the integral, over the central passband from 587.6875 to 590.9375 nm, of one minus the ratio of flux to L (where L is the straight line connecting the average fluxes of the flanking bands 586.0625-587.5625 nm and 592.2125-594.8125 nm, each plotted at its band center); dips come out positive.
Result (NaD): 0.302 nm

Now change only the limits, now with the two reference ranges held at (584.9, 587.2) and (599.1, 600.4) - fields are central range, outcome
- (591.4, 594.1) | -0.08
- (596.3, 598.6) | -0.09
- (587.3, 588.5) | 0.02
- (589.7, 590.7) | 0.07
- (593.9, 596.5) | 0.02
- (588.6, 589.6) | 0.18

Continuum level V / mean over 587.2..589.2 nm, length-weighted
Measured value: 9.27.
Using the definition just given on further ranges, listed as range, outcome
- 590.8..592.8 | 9.73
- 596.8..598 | 9.89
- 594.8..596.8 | 9.71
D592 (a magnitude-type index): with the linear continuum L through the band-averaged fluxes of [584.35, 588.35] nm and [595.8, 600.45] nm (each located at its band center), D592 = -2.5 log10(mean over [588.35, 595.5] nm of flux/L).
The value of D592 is 0.06 mag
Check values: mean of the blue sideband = 9.98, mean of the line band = 9.36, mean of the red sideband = 9.85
